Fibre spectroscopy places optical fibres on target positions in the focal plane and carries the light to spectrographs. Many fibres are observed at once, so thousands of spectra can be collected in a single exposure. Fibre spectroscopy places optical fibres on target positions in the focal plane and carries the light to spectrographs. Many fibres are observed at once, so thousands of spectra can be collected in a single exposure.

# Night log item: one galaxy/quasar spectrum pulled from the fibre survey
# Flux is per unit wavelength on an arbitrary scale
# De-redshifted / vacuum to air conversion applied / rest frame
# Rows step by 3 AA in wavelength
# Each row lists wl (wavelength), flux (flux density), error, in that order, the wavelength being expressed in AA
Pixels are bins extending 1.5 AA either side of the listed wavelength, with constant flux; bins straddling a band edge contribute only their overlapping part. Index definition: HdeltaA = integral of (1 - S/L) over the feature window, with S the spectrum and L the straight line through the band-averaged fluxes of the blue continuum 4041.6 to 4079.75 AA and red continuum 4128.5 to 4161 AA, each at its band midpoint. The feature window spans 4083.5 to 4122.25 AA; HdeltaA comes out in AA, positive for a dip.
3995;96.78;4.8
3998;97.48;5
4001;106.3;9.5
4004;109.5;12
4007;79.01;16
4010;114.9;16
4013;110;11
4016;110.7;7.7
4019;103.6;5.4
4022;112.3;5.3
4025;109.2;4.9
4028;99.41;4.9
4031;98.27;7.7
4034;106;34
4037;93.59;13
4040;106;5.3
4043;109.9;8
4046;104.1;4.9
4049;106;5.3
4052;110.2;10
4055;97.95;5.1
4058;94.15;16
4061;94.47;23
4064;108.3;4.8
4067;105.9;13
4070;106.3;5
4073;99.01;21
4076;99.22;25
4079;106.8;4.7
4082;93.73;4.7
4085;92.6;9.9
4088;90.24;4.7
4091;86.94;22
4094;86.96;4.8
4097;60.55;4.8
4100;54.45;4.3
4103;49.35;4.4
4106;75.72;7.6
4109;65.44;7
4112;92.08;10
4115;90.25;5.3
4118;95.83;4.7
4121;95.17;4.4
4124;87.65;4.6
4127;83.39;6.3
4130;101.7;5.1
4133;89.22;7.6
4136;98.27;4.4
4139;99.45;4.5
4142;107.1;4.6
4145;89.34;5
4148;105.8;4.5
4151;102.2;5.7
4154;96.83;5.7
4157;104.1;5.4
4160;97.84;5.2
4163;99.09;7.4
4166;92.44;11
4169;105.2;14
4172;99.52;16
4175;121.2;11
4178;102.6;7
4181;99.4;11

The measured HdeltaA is 8.3 AA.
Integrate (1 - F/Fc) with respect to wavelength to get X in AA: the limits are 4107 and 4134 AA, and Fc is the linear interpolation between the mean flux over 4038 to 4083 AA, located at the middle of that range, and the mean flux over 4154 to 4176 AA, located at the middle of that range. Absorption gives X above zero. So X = 3.6 AA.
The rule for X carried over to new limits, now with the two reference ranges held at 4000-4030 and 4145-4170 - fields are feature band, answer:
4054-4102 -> 5.2 AA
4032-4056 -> 0.0 AA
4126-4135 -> 0.8 AA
